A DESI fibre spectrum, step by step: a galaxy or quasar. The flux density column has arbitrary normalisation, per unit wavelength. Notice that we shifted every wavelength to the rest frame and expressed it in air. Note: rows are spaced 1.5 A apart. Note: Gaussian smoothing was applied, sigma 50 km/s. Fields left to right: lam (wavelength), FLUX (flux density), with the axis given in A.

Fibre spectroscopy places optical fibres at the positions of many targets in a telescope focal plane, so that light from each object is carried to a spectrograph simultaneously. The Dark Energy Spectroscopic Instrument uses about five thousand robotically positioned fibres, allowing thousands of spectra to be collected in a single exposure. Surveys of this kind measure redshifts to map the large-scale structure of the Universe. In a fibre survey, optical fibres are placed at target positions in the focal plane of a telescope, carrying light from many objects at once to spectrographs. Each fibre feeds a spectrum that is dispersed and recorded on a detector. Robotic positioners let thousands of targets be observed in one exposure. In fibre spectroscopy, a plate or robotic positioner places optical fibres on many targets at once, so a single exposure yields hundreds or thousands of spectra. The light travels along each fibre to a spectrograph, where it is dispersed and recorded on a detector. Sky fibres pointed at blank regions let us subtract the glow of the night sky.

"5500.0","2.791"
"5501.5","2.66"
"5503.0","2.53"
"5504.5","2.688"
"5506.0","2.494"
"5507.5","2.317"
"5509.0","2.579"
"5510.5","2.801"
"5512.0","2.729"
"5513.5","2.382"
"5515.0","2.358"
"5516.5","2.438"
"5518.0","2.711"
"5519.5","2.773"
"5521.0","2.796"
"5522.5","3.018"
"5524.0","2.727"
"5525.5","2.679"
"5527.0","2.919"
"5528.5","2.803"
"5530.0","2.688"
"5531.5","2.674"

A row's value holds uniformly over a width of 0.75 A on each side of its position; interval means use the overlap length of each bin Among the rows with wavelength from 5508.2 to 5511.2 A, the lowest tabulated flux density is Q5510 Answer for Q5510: 2.579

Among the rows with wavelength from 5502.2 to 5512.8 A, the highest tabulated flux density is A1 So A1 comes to 2.801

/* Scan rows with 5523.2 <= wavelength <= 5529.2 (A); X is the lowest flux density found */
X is 2.679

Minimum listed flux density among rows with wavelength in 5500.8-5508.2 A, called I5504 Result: 2.317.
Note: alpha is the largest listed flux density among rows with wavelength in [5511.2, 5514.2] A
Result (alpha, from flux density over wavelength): 2.729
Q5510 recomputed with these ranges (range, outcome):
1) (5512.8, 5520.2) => 2.358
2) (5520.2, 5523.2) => 2.796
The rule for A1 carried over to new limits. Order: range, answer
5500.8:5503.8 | 2.66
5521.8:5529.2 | 3.018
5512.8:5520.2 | 2.773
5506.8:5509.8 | 2.579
